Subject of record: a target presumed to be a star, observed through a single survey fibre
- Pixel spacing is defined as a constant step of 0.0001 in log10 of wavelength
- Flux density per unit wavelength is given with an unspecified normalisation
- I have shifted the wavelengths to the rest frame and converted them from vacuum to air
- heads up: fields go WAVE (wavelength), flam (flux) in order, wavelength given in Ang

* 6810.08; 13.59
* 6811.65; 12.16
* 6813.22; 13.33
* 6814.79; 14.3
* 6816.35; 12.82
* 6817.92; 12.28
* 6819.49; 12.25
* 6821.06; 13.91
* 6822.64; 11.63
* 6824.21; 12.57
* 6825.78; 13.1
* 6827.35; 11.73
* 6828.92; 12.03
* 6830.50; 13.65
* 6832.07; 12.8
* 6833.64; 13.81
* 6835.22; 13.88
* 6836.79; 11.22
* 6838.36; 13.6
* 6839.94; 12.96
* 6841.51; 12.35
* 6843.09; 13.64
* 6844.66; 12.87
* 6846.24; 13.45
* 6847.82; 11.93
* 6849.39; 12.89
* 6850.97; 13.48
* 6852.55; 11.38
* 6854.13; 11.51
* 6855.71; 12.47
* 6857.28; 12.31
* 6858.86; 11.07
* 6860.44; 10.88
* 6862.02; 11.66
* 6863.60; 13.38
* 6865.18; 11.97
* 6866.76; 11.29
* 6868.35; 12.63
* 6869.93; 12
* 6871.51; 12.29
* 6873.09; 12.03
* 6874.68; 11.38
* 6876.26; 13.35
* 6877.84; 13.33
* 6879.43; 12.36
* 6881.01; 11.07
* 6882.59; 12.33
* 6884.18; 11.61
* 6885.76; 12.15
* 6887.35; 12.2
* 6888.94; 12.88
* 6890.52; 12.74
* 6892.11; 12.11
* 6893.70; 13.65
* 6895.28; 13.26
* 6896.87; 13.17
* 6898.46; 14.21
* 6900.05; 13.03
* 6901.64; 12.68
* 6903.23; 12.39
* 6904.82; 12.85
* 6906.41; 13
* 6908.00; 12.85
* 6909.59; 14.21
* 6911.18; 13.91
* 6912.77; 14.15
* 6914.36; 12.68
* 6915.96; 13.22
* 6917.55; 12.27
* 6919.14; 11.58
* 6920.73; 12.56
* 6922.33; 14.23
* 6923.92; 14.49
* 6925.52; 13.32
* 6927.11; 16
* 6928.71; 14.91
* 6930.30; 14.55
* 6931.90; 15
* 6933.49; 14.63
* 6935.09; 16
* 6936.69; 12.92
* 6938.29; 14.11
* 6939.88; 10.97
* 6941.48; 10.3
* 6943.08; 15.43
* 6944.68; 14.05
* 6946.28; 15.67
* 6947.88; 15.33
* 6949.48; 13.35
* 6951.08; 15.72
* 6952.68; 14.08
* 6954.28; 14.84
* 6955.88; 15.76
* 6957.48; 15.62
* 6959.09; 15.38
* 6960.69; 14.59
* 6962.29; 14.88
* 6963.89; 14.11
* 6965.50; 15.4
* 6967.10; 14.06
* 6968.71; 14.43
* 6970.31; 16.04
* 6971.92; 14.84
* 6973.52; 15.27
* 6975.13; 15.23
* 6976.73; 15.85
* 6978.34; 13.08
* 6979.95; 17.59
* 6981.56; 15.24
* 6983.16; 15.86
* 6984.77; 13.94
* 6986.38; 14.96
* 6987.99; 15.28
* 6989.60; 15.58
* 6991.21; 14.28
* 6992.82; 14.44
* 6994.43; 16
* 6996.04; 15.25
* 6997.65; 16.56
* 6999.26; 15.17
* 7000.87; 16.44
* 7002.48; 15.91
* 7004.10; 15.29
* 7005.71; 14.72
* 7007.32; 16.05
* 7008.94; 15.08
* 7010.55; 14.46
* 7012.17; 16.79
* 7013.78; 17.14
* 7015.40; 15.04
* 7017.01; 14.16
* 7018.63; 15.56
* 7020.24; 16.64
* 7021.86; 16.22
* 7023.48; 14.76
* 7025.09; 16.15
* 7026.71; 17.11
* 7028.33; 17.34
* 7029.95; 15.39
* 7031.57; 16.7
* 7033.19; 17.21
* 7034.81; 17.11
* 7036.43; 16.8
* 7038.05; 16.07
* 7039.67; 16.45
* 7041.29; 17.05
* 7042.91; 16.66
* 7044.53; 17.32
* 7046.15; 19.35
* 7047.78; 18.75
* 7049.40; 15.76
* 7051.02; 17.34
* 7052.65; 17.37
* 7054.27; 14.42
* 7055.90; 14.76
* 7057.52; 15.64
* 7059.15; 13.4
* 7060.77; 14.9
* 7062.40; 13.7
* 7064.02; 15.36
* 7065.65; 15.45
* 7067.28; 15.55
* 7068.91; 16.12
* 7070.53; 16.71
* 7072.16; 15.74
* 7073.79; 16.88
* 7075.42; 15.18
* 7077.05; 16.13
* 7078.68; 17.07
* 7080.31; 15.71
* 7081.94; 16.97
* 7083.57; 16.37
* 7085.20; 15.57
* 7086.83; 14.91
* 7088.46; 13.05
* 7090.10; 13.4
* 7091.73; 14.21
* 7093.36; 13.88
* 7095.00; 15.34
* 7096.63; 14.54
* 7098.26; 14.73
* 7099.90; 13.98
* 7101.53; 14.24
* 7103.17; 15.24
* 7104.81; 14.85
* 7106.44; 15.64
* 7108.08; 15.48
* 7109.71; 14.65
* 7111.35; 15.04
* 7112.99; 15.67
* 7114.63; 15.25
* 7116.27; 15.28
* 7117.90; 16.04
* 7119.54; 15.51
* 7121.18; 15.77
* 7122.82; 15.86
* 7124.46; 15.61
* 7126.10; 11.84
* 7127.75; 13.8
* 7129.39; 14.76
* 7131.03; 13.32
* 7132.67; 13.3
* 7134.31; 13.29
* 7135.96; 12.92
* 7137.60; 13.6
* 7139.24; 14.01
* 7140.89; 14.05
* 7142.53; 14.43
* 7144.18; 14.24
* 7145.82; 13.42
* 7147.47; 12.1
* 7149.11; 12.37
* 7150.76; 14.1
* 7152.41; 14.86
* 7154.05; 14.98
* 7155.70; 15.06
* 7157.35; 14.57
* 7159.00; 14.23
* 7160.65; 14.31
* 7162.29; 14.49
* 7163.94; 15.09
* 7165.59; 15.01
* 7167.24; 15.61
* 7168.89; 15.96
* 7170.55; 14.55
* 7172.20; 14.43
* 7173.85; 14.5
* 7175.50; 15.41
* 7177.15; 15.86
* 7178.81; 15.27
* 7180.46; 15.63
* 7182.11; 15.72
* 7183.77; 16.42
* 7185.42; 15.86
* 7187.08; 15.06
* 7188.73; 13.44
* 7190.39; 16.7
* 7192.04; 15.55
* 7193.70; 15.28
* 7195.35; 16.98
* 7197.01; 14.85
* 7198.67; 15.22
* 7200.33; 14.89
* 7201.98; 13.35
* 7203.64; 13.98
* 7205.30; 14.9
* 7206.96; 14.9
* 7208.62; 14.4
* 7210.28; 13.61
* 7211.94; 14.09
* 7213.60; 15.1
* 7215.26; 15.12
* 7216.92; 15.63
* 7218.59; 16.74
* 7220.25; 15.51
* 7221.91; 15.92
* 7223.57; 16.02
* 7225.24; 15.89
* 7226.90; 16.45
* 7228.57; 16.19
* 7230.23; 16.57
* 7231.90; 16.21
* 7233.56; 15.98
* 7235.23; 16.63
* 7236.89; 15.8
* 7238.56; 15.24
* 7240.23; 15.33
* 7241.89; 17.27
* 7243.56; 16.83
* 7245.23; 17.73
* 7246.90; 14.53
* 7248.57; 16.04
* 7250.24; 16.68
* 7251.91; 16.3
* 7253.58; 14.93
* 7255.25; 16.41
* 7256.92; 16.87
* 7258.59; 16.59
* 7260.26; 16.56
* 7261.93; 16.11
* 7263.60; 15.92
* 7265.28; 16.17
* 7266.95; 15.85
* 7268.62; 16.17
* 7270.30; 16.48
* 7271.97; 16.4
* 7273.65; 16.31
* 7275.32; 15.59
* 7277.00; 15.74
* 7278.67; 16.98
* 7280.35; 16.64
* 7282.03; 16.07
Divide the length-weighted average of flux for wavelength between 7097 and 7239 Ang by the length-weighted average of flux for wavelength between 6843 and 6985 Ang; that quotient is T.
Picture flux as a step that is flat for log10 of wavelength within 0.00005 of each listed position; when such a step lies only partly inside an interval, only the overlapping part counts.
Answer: 1.11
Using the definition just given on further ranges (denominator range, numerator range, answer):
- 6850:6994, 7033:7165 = 1.11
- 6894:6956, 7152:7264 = 1.13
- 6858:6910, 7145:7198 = 1.20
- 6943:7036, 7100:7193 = 0.95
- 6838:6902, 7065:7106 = 1.23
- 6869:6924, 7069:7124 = 1.20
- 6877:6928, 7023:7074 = 1.25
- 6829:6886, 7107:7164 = 1.16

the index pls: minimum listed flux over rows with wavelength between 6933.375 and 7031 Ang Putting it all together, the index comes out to 10.3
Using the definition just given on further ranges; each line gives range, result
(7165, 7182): 14.43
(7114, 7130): 11.84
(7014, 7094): 13.05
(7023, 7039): 14.76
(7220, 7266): 14.53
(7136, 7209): 12.1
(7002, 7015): 14.46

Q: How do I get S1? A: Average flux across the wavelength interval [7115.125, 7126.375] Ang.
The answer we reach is 15.3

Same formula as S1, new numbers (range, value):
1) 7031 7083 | 16.2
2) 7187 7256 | 15.6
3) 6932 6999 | 14.8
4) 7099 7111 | 14.9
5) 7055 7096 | 15.3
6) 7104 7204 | 14.7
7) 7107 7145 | 14.5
